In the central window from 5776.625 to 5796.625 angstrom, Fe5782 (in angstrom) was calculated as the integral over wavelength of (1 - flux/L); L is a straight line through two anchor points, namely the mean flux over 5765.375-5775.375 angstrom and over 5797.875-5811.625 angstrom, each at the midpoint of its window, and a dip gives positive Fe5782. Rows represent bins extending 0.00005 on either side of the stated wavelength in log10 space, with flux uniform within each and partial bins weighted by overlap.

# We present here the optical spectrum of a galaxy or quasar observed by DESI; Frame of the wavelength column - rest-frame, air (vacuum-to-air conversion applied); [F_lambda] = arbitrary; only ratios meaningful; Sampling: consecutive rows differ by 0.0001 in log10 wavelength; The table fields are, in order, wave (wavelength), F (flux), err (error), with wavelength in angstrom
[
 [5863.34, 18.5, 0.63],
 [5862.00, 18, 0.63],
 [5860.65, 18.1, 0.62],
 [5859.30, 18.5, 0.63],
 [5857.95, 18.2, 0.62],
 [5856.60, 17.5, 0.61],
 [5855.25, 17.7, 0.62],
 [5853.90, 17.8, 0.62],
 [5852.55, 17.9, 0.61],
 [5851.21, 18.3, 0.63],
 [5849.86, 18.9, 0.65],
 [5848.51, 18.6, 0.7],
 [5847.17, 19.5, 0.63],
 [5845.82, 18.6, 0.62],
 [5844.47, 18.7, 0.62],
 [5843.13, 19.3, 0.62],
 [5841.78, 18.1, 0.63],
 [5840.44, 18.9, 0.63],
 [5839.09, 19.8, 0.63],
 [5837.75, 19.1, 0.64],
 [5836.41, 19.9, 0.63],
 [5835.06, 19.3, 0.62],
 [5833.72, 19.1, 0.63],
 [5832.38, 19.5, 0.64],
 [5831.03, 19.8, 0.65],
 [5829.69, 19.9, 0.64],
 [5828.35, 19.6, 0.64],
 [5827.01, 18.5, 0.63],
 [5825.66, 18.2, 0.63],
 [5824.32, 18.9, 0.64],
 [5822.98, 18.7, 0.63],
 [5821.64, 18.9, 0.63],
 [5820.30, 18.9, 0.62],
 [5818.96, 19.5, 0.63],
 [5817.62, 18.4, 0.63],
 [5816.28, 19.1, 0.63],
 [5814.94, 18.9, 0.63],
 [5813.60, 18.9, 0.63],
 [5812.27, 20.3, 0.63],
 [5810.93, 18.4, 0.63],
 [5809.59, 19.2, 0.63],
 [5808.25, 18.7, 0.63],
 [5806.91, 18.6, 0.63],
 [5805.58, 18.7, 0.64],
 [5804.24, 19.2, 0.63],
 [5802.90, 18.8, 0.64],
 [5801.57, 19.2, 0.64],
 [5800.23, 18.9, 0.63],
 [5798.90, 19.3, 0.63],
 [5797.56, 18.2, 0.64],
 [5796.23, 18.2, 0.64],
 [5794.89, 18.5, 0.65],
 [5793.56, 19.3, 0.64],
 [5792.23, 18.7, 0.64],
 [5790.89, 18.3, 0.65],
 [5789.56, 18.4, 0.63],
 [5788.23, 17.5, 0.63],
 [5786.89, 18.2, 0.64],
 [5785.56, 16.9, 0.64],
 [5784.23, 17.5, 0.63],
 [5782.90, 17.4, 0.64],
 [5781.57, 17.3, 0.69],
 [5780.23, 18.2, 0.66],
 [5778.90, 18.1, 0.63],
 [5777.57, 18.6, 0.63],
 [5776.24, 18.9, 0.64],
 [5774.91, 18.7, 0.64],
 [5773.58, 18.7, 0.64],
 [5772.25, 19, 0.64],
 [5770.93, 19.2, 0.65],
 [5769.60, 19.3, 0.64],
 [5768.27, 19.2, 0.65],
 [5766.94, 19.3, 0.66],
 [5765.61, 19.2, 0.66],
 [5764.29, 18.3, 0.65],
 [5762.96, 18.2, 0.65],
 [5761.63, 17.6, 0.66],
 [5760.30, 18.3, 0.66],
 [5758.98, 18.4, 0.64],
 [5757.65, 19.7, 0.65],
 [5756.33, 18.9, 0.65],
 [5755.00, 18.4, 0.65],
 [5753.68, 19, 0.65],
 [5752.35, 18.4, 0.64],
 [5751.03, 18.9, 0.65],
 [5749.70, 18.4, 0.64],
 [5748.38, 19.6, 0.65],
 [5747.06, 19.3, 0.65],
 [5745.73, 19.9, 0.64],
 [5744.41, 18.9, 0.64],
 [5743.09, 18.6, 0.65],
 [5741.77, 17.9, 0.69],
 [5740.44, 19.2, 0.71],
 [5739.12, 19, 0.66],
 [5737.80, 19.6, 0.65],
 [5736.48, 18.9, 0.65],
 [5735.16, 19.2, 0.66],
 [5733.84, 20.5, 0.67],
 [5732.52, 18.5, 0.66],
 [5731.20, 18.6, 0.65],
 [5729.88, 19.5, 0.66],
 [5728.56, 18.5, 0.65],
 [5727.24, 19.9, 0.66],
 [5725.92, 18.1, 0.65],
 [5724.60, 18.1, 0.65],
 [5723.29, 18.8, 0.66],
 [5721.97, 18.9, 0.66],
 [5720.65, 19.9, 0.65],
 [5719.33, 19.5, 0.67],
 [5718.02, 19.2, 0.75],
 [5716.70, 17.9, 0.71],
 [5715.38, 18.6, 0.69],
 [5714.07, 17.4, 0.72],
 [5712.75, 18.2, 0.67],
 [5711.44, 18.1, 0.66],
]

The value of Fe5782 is 0.9 angstrom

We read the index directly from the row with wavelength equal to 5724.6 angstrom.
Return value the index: 18.1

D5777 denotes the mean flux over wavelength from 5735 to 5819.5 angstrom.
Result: 18.7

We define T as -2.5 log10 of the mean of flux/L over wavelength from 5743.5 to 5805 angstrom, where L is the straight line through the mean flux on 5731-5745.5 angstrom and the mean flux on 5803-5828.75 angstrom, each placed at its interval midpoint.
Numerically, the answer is 0.02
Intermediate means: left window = 19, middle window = 18.6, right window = 18.9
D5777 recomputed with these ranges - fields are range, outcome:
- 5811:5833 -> 19.1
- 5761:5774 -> 18.8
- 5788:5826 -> 18.8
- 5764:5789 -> 18.4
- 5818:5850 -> 19.1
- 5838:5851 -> 18.9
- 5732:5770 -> 18.9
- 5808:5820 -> 19.1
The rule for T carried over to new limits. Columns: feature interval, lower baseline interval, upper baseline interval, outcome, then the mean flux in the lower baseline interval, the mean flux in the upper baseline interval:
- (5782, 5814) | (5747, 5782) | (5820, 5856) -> 0.01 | 18.7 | 18.9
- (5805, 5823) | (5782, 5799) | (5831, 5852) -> -0.02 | 18.1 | 19.1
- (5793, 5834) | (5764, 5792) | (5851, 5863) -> -0.04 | 18.4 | 18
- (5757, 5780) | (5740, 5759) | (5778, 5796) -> -0.02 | 18.9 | 18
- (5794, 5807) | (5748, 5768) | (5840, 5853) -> 0.00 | 18.7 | 18.7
